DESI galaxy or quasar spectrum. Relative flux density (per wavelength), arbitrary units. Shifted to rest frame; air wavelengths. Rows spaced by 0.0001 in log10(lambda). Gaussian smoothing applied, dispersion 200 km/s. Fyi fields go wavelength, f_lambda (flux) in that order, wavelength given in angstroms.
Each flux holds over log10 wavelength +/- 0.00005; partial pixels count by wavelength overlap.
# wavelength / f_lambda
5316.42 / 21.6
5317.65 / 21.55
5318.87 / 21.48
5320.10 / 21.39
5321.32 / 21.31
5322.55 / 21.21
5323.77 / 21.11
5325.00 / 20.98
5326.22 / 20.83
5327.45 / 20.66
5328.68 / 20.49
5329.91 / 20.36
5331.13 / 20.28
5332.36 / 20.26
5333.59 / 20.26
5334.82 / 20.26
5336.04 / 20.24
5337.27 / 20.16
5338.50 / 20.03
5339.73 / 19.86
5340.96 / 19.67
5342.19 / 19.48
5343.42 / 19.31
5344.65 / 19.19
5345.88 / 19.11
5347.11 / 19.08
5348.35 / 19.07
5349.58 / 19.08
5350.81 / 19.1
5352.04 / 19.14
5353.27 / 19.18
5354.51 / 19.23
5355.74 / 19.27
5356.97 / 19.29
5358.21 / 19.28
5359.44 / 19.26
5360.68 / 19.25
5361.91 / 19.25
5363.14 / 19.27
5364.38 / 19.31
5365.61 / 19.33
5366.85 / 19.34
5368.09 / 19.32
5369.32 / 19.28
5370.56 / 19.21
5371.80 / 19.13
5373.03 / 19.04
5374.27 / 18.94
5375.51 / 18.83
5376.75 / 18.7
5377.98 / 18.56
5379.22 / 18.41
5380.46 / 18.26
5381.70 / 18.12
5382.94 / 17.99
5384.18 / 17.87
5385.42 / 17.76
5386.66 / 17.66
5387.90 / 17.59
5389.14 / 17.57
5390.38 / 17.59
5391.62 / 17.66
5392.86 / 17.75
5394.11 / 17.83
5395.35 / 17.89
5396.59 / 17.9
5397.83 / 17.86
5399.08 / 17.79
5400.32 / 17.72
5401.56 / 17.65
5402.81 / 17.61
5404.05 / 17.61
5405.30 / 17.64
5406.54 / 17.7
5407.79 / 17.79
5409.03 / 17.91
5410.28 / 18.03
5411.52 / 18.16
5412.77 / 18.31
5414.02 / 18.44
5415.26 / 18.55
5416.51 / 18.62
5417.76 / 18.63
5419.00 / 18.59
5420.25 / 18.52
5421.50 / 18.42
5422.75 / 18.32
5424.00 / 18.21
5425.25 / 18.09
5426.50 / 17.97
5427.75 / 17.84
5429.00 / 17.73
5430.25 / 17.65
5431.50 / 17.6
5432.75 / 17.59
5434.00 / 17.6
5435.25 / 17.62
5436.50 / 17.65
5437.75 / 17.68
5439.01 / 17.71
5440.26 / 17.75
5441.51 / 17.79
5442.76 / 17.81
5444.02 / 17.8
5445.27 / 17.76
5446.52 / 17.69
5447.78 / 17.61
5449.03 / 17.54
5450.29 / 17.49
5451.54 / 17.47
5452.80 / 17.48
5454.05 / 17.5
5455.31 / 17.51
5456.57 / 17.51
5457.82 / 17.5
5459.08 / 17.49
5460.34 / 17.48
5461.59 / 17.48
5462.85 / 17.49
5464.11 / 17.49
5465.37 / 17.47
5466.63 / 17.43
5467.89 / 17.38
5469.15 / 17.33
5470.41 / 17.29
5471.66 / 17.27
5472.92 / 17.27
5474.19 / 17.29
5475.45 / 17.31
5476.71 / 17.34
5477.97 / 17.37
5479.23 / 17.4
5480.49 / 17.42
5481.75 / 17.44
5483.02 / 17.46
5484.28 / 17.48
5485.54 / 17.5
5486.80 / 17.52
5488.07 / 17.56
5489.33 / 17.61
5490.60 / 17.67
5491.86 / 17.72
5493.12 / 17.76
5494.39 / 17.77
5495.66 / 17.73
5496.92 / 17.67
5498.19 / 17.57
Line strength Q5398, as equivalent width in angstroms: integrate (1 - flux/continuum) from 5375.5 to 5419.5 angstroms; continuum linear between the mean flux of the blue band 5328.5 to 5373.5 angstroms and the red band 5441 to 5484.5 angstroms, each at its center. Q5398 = 1.5 angstroms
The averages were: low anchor 19.5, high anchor 17.5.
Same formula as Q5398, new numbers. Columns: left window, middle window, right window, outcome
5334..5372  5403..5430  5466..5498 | 0.5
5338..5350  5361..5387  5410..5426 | 0.3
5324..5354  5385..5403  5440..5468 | 1.0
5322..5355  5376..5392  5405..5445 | 0.8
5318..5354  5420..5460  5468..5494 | 1.0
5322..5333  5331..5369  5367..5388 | 0.5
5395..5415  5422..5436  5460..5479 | -0.1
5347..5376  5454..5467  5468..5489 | 0.1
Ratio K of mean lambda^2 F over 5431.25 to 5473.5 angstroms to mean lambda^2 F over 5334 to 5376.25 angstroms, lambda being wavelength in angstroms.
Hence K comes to 0.9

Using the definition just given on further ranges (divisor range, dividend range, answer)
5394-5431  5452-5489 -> 0.99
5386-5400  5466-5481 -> 1.01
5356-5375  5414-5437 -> 0.96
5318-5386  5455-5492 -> 0.93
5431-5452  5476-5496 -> 1.01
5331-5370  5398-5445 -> 0.95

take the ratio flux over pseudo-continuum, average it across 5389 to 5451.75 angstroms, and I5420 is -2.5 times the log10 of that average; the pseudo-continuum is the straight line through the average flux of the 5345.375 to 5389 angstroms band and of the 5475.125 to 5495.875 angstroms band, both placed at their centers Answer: 0.02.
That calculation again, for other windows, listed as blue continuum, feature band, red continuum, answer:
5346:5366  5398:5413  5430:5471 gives 0.03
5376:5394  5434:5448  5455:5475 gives -0.01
